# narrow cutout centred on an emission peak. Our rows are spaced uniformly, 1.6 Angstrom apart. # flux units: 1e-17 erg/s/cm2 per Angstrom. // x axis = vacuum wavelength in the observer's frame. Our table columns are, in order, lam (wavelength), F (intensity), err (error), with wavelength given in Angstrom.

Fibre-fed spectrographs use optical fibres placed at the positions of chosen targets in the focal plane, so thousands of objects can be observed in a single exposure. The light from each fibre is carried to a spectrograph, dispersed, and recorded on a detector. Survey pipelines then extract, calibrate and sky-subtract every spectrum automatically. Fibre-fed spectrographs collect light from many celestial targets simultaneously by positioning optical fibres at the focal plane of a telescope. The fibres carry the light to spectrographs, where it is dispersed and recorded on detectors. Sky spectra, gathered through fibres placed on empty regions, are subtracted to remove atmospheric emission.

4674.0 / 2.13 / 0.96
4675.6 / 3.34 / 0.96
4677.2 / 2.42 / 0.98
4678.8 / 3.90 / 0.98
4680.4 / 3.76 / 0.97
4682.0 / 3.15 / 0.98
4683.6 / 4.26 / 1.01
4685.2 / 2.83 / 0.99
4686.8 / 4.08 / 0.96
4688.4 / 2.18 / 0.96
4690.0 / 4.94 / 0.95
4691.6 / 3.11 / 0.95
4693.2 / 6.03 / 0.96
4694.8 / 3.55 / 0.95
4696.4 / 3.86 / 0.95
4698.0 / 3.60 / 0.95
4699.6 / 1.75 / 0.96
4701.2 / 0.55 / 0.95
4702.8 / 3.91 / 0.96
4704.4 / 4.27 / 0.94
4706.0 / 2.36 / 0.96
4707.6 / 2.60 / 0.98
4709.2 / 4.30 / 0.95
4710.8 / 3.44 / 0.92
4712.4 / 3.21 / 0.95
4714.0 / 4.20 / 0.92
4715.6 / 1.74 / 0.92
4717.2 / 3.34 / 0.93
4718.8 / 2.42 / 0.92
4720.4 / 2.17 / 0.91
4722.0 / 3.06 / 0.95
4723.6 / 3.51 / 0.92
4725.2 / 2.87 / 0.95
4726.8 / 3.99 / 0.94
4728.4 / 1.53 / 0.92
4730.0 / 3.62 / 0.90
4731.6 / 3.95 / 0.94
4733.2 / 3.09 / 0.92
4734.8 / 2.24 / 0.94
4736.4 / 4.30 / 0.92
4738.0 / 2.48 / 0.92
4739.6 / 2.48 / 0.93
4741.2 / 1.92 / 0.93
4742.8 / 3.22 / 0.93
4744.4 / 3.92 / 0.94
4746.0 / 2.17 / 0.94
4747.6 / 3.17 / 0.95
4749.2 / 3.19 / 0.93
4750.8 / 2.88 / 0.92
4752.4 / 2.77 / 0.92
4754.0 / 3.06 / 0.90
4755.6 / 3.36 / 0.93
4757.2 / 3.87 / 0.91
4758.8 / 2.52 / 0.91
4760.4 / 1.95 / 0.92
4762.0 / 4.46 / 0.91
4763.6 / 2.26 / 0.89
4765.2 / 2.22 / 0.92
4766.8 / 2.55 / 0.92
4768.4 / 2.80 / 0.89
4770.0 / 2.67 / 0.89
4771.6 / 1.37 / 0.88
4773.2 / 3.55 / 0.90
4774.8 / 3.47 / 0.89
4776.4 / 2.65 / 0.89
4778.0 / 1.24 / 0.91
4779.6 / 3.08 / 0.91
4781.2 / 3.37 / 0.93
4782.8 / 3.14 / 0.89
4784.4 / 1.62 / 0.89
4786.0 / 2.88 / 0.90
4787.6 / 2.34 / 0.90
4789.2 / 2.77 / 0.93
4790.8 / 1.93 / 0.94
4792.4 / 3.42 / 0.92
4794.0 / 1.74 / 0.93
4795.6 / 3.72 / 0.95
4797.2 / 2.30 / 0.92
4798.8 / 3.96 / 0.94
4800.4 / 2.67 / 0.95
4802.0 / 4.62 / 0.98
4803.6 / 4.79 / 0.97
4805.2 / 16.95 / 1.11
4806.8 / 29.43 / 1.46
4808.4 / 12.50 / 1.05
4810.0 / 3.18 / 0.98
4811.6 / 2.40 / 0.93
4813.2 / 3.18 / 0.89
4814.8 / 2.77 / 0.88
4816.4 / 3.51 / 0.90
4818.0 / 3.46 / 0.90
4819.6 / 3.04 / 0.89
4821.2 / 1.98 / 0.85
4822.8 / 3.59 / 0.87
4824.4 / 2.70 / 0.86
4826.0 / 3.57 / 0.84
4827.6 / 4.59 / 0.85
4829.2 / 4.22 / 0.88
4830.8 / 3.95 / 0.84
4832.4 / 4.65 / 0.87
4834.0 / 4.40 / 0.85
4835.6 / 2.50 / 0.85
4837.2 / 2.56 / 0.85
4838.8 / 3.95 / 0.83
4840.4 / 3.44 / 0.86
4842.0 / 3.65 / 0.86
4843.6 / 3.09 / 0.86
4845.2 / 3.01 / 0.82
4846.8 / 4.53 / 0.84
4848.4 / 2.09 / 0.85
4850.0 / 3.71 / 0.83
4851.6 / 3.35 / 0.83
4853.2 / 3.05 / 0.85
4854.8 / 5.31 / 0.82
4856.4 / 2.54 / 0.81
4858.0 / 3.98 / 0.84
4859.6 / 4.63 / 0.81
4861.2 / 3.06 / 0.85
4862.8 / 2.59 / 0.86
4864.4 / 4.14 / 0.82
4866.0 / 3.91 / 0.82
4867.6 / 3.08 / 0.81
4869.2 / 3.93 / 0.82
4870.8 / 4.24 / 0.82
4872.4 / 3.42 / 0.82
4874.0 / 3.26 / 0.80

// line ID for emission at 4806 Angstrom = H-gamma 4340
